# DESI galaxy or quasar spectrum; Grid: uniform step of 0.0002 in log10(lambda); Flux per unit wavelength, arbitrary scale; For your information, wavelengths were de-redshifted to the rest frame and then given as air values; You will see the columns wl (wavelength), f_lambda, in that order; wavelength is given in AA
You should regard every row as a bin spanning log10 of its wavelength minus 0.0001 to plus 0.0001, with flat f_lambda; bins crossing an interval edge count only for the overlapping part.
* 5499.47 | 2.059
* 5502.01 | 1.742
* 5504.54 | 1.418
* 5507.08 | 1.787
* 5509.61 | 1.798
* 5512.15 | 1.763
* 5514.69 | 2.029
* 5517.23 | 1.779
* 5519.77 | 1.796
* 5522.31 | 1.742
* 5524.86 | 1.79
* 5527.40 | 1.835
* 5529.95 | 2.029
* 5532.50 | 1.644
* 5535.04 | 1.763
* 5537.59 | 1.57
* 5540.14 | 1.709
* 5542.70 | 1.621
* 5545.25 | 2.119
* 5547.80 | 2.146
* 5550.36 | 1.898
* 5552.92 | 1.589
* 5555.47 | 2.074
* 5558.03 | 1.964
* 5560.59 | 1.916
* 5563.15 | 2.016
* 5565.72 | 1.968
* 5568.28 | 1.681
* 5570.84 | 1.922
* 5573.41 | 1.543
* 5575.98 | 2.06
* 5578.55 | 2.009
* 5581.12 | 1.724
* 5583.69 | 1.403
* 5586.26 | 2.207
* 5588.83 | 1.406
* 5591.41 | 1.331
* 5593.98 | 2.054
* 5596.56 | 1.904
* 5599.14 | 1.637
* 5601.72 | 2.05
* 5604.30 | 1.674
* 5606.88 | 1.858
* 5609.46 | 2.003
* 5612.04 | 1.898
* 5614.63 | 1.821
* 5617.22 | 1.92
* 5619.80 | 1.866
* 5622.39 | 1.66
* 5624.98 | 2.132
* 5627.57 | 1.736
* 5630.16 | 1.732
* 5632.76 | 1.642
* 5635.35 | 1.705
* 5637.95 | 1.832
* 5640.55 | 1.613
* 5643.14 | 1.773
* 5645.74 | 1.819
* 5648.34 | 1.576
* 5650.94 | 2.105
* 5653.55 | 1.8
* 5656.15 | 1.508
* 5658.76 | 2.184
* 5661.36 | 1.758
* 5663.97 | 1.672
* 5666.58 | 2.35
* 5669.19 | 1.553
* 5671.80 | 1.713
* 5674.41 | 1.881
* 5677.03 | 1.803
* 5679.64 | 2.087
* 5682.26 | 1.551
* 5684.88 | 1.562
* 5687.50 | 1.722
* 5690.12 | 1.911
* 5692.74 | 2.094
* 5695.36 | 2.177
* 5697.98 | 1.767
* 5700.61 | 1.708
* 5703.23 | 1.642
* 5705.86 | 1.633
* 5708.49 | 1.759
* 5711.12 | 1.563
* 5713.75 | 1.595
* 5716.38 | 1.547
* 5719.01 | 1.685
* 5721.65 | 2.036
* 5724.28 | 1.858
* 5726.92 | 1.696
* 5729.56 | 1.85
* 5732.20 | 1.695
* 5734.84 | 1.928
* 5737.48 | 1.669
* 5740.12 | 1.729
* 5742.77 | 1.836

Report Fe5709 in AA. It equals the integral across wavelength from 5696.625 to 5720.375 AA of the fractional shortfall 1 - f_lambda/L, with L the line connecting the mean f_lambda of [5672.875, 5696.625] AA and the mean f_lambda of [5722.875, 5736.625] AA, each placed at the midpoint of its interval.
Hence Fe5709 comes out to 2.3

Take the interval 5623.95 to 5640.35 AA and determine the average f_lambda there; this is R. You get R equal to 1.78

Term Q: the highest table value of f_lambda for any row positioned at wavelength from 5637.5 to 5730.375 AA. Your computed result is 2.35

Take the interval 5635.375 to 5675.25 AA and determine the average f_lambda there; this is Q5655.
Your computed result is 1.81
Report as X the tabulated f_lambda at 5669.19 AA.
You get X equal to 1.553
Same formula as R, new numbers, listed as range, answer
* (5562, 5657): 1.8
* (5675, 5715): 1.77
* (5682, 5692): 1.72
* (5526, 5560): 1.84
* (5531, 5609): 1.82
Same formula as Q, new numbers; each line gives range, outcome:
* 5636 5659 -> 2.184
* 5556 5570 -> 2.016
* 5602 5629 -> 2.132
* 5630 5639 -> 1.832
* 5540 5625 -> 2.207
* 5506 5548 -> 2.146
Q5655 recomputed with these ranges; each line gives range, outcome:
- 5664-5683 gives 1.85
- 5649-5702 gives 1.84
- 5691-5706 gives 1.86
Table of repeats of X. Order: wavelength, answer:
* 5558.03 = 1.964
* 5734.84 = 1.928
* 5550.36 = 1.898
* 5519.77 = 1.796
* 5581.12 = 1.724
